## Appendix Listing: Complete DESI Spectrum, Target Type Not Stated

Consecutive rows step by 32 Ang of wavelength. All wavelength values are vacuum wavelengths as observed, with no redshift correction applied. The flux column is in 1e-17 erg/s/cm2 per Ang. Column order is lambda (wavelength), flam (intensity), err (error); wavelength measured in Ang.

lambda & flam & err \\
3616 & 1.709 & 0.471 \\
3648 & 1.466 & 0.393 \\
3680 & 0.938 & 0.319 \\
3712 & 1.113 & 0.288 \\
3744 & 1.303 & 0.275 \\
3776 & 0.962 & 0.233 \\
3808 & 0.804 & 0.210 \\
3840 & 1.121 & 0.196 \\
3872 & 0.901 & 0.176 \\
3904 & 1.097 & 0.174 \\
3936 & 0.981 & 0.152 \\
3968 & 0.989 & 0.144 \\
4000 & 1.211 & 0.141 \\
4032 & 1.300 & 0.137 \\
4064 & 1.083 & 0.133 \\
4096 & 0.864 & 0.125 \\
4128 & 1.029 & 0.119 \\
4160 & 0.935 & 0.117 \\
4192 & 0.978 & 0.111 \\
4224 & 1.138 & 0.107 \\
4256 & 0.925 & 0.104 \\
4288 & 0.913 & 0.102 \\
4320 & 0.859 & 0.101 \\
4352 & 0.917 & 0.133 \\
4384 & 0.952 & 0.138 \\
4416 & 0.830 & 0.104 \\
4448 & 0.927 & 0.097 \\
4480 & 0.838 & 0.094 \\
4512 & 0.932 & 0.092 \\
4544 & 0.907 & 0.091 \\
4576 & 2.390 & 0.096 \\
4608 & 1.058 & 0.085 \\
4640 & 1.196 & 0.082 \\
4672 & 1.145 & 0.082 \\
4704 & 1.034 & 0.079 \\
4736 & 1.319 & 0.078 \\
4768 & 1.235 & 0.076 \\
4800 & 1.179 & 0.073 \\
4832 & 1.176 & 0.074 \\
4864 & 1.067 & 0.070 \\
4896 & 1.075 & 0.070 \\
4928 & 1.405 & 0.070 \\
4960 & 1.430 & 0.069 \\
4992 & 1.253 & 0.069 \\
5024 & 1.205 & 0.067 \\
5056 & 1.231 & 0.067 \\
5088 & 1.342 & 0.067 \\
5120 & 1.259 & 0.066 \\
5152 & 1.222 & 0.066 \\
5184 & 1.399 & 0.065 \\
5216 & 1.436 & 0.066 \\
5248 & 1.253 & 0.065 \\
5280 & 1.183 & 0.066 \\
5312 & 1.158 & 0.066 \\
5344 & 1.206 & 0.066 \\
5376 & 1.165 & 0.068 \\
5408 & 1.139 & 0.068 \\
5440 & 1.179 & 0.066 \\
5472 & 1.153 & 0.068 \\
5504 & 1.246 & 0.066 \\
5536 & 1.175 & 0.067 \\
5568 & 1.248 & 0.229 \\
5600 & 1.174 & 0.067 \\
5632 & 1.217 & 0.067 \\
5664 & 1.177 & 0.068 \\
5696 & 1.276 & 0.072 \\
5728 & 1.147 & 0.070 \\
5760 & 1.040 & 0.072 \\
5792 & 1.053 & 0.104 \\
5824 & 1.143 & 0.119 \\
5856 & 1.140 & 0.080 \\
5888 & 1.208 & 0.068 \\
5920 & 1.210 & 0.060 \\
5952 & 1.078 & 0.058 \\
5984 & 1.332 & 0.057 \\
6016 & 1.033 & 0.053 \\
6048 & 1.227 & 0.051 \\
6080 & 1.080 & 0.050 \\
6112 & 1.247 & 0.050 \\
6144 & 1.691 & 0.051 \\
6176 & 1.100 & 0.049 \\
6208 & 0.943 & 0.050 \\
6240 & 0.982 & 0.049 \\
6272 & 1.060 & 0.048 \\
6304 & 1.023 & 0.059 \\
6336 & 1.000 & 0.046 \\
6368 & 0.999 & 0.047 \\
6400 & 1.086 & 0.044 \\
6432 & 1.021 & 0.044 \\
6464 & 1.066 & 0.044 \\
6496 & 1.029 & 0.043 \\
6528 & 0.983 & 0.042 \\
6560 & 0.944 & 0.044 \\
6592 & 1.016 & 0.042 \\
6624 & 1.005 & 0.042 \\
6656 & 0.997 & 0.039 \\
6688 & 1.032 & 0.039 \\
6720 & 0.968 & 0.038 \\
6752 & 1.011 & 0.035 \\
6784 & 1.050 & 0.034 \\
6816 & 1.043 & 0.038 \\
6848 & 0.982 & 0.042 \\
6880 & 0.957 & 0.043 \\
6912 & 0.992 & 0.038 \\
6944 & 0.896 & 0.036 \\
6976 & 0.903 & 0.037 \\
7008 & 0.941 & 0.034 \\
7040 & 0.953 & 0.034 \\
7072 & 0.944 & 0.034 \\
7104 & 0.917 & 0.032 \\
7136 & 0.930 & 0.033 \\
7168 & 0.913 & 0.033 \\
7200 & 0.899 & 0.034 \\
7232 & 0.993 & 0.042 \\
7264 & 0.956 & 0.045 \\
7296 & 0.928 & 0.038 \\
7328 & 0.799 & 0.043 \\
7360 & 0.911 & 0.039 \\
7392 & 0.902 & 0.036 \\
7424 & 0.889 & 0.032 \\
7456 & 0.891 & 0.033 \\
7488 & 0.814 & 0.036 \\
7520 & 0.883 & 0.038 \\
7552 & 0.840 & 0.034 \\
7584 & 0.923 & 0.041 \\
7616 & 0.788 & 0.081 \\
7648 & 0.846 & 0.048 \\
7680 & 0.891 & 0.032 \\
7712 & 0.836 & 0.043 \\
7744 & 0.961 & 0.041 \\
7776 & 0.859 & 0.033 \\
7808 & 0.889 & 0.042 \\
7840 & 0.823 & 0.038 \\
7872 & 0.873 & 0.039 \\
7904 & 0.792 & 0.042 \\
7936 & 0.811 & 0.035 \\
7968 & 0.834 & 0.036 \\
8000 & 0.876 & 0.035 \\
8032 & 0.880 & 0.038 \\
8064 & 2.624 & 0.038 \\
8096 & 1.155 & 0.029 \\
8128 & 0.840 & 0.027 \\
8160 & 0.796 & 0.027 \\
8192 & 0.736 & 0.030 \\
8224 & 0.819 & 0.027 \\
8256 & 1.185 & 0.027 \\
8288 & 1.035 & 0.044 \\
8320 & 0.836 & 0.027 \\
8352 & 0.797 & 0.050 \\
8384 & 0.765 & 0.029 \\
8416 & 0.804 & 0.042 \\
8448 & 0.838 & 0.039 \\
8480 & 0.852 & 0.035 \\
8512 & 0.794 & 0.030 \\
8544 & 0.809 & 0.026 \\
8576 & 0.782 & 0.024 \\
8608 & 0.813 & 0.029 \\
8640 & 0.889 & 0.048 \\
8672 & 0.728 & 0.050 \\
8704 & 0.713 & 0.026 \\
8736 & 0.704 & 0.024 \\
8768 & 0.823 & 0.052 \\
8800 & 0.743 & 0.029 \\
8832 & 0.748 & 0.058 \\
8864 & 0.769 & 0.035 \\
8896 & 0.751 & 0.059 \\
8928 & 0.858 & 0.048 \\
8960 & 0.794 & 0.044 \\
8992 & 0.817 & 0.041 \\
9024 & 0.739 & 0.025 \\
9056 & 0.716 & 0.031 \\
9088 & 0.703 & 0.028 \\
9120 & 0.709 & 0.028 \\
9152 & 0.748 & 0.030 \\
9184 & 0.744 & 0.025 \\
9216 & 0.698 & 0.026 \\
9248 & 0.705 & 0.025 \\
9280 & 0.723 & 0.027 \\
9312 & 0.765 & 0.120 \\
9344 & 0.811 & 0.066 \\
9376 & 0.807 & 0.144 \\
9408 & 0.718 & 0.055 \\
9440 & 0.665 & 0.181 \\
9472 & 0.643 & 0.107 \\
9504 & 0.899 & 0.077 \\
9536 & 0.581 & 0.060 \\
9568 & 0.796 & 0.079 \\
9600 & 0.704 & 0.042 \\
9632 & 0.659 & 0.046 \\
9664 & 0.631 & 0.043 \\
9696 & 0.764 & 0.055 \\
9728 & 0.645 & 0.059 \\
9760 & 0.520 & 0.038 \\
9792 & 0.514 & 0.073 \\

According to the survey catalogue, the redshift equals 0.230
